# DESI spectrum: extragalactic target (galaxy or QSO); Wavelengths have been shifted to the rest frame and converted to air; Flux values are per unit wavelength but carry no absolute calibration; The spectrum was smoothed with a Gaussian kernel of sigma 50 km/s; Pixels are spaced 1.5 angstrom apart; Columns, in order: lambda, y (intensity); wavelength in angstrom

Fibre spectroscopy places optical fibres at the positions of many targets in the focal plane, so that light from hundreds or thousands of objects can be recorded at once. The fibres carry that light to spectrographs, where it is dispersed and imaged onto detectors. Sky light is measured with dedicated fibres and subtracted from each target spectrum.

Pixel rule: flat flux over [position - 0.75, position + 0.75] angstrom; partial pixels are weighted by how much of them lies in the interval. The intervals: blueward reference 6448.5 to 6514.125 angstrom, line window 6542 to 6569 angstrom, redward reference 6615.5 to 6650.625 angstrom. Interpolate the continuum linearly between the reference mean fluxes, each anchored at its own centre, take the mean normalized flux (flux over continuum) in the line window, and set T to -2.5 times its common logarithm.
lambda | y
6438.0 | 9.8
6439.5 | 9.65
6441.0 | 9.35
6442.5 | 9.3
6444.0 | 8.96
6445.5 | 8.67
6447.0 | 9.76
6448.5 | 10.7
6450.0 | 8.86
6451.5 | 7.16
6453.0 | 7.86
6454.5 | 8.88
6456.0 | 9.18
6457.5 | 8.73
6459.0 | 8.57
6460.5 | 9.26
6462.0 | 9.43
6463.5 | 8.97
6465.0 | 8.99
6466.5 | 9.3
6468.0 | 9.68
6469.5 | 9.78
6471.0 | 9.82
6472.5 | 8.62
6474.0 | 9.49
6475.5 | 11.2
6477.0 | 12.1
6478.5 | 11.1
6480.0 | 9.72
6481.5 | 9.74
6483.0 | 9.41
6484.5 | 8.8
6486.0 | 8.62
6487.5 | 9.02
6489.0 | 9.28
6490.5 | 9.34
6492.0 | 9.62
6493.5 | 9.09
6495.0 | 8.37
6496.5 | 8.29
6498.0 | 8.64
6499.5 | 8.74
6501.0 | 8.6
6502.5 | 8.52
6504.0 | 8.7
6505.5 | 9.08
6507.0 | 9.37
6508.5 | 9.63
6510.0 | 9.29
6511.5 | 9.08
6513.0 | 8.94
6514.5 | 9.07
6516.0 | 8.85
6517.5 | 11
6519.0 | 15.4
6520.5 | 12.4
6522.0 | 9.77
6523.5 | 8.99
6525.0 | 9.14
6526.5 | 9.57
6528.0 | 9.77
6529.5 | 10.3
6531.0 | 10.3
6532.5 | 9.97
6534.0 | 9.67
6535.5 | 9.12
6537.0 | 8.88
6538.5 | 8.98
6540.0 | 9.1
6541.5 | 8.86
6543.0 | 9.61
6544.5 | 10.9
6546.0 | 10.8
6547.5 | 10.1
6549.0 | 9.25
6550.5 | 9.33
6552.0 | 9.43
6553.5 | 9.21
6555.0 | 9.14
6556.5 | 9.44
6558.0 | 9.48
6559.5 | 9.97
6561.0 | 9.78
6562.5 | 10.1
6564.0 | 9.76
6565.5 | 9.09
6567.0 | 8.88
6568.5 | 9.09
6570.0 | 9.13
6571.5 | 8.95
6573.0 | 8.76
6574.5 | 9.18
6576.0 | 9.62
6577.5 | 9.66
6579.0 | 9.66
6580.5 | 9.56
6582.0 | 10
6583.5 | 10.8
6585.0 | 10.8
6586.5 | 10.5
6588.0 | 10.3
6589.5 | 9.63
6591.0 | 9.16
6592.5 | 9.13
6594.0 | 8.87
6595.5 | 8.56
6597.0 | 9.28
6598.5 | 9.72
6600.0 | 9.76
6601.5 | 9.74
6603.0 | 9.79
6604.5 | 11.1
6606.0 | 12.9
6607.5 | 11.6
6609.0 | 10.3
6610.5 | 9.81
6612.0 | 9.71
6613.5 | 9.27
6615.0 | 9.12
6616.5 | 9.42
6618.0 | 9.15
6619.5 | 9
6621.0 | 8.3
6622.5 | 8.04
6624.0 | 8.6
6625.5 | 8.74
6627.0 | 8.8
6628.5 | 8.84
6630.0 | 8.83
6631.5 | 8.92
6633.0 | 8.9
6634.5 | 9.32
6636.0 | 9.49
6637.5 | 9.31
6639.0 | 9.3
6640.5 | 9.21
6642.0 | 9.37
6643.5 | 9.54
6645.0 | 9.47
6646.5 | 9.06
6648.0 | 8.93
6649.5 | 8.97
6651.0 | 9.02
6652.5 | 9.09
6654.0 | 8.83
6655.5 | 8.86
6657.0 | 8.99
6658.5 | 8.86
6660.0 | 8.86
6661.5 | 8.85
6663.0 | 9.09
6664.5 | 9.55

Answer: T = -0.06 mag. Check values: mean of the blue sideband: 9.2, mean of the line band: 9.63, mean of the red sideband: 9.02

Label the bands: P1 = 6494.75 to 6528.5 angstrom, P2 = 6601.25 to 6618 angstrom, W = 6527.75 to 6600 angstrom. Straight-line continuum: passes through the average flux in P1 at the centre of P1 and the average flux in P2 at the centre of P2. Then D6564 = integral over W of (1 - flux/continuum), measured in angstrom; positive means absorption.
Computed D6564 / 2.4 angstrom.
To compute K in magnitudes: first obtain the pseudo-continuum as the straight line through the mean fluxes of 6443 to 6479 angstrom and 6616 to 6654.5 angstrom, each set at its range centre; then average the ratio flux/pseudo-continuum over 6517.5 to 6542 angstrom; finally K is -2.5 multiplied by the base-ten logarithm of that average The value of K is -0.093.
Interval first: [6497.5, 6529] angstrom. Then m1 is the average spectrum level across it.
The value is 9.66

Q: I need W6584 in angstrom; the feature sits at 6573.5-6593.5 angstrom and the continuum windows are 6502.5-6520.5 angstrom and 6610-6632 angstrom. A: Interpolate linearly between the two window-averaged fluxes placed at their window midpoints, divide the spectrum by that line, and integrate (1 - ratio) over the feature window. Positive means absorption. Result -1.2 angstrom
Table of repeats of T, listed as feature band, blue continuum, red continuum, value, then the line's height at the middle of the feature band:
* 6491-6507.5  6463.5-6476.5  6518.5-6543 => 0.112 mag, 9.78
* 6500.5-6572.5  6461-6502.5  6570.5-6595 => -0.011 mag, 9.52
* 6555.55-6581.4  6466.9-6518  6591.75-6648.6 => -0.004 mag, 9.39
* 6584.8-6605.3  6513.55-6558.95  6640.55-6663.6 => -0.030 mag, 9.45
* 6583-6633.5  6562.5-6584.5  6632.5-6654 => -0.026 mag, 9.34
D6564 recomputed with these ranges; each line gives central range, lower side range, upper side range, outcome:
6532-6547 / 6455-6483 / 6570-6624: 0.1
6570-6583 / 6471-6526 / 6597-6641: 0.1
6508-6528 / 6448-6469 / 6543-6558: -1.3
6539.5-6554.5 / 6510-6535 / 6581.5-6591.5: 0.7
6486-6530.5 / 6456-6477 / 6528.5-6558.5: 0.2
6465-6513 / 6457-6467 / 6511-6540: 0.3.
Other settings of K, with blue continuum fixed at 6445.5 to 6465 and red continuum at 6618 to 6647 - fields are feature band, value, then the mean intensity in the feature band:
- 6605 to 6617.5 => -0.14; 10.3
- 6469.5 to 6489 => -0.10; 9.78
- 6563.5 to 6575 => -0.01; 9.09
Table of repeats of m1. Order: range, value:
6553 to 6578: 9.37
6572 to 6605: 9.69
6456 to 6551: 9.55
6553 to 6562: 9.53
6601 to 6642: 9.46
